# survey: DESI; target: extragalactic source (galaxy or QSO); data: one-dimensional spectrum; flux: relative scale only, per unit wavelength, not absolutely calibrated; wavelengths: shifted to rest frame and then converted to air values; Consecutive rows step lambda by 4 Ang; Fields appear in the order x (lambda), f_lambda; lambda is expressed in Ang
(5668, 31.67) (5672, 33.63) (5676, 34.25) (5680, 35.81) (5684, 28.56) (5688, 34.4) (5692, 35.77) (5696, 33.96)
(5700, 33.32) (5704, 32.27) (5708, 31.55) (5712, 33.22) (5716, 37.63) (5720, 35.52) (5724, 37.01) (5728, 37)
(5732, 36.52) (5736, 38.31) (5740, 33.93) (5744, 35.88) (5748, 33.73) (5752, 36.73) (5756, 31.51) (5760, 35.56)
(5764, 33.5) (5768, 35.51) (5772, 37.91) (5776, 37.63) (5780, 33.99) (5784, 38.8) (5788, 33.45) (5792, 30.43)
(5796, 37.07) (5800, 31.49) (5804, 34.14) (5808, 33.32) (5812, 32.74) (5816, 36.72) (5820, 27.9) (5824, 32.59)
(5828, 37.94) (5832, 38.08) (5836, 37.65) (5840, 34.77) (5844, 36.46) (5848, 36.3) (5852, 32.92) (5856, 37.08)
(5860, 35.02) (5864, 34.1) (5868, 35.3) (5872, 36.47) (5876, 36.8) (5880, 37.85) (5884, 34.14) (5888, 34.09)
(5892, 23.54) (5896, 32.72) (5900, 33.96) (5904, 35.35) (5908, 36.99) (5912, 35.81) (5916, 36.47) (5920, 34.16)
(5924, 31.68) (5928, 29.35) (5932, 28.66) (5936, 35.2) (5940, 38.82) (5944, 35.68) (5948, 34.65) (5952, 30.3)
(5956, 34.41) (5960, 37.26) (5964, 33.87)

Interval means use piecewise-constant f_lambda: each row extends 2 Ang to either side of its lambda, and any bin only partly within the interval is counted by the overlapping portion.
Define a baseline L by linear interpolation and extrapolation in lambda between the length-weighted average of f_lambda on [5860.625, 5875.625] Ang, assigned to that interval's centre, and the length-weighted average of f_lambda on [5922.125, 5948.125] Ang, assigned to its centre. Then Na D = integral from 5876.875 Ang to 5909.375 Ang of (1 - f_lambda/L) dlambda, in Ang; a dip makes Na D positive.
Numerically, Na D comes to 1.0 Ang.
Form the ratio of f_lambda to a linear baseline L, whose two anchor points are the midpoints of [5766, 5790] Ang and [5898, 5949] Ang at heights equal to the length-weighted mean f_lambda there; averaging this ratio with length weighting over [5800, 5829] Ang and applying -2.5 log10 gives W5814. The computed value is 0.08 mag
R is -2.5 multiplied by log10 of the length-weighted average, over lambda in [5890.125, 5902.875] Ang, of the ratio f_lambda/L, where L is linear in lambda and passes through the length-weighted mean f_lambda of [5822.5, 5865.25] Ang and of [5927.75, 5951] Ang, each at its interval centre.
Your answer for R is 0.14 mag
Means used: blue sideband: 35.8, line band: 30.5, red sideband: 33.9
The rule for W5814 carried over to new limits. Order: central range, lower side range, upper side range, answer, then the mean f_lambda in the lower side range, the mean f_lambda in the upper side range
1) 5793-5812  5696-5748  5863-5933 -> 0.03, 35.1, 33.8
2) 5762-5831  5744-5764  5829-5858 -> 0.03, 34.4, 36.2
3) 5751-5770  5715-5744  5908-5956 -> 0.05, 36.5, 33.9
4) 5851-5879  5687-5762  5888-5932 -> -0.07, 34.9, 32.9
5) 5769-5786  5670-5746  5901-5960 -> -0.08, 34.7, 34.2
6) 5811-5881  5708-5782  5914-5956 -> -0.03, 35.5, 33.5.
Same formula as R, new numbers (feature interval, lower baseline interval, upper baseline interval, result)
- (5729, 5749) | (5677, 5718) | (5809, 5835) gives -0.060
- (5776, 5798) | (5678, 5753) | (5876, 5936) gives -0.024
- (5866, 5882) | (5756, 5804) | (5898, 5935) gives -0.080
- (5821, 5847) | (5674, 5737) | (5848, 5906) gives -0.048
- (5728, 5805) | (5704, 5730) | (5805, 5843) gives -0.007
